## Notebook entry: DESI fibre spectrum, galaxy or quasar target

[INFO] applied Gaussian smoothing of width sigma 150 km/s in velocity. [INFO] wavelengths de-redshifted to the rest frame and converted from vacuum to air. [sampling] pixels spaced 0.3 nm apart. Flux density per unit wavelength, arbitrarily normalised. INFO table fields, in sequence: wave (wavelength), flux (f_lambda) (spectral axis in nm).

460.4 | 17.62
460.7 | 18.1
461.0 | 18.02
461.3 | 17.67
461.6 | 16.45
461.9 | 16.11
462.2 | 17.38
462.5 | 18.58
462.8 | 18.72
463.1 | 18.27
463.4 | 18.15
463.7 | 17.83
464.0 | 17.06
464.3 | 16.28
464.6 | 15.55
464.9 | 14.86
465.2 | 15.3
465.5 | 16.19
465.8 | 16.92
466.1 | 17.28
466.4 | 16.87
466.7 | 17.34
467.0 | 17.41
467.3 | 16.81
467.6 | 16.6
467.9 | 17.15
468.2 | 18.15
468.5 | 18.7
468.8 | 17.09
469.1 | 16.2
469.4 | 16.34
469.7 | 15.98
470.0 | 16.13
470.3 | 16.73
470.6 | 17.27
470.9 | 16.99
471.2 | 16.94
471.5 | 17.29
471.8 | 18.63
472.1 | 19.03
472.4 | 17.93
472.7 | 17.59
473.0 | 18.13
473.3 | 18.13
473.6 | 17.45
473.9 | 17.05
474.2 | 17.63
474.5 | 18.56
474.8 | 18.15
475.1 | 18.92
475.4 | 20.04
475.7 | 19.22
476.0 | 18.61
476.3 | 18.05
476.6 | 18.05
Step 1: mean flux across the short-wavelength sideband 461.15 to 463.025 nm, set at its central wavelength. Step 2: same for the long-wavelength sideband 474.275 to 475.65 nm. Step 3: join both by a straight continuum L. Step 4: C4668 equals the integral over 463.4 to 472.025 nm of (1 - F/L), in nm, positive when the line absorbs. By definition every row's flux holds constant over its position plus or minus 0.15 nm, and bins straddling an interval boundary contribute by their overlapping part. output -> 0.578 nm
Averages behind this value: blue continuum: 17.5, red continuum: 18.9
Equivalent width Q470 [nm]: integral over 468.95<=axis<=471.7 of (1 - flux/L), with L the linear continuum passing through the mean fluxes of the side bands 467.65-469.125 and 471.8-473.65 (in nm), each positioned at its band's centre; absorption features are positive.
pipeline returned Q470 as 0.17 nm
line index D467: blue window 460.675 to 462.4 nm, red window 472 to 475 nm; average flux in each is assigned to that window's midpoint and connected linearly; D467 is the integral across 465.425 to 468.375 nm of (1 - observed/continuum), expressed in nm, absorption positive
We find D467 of 0.08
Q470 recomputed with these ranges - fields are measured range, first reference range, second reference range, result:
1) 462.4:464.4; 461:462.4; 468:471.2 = -0.094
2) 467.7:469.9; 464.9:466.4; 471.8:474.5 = -0.008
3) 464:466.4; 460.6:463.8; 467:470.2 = 0.165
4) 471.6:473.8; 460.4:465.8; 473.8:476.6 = 0.013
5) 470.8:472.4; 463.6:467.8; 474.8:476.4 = 0.015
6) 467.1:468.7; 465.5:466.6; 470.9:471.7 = -0.042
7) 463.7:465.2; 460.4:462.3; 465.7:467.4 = 0.099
